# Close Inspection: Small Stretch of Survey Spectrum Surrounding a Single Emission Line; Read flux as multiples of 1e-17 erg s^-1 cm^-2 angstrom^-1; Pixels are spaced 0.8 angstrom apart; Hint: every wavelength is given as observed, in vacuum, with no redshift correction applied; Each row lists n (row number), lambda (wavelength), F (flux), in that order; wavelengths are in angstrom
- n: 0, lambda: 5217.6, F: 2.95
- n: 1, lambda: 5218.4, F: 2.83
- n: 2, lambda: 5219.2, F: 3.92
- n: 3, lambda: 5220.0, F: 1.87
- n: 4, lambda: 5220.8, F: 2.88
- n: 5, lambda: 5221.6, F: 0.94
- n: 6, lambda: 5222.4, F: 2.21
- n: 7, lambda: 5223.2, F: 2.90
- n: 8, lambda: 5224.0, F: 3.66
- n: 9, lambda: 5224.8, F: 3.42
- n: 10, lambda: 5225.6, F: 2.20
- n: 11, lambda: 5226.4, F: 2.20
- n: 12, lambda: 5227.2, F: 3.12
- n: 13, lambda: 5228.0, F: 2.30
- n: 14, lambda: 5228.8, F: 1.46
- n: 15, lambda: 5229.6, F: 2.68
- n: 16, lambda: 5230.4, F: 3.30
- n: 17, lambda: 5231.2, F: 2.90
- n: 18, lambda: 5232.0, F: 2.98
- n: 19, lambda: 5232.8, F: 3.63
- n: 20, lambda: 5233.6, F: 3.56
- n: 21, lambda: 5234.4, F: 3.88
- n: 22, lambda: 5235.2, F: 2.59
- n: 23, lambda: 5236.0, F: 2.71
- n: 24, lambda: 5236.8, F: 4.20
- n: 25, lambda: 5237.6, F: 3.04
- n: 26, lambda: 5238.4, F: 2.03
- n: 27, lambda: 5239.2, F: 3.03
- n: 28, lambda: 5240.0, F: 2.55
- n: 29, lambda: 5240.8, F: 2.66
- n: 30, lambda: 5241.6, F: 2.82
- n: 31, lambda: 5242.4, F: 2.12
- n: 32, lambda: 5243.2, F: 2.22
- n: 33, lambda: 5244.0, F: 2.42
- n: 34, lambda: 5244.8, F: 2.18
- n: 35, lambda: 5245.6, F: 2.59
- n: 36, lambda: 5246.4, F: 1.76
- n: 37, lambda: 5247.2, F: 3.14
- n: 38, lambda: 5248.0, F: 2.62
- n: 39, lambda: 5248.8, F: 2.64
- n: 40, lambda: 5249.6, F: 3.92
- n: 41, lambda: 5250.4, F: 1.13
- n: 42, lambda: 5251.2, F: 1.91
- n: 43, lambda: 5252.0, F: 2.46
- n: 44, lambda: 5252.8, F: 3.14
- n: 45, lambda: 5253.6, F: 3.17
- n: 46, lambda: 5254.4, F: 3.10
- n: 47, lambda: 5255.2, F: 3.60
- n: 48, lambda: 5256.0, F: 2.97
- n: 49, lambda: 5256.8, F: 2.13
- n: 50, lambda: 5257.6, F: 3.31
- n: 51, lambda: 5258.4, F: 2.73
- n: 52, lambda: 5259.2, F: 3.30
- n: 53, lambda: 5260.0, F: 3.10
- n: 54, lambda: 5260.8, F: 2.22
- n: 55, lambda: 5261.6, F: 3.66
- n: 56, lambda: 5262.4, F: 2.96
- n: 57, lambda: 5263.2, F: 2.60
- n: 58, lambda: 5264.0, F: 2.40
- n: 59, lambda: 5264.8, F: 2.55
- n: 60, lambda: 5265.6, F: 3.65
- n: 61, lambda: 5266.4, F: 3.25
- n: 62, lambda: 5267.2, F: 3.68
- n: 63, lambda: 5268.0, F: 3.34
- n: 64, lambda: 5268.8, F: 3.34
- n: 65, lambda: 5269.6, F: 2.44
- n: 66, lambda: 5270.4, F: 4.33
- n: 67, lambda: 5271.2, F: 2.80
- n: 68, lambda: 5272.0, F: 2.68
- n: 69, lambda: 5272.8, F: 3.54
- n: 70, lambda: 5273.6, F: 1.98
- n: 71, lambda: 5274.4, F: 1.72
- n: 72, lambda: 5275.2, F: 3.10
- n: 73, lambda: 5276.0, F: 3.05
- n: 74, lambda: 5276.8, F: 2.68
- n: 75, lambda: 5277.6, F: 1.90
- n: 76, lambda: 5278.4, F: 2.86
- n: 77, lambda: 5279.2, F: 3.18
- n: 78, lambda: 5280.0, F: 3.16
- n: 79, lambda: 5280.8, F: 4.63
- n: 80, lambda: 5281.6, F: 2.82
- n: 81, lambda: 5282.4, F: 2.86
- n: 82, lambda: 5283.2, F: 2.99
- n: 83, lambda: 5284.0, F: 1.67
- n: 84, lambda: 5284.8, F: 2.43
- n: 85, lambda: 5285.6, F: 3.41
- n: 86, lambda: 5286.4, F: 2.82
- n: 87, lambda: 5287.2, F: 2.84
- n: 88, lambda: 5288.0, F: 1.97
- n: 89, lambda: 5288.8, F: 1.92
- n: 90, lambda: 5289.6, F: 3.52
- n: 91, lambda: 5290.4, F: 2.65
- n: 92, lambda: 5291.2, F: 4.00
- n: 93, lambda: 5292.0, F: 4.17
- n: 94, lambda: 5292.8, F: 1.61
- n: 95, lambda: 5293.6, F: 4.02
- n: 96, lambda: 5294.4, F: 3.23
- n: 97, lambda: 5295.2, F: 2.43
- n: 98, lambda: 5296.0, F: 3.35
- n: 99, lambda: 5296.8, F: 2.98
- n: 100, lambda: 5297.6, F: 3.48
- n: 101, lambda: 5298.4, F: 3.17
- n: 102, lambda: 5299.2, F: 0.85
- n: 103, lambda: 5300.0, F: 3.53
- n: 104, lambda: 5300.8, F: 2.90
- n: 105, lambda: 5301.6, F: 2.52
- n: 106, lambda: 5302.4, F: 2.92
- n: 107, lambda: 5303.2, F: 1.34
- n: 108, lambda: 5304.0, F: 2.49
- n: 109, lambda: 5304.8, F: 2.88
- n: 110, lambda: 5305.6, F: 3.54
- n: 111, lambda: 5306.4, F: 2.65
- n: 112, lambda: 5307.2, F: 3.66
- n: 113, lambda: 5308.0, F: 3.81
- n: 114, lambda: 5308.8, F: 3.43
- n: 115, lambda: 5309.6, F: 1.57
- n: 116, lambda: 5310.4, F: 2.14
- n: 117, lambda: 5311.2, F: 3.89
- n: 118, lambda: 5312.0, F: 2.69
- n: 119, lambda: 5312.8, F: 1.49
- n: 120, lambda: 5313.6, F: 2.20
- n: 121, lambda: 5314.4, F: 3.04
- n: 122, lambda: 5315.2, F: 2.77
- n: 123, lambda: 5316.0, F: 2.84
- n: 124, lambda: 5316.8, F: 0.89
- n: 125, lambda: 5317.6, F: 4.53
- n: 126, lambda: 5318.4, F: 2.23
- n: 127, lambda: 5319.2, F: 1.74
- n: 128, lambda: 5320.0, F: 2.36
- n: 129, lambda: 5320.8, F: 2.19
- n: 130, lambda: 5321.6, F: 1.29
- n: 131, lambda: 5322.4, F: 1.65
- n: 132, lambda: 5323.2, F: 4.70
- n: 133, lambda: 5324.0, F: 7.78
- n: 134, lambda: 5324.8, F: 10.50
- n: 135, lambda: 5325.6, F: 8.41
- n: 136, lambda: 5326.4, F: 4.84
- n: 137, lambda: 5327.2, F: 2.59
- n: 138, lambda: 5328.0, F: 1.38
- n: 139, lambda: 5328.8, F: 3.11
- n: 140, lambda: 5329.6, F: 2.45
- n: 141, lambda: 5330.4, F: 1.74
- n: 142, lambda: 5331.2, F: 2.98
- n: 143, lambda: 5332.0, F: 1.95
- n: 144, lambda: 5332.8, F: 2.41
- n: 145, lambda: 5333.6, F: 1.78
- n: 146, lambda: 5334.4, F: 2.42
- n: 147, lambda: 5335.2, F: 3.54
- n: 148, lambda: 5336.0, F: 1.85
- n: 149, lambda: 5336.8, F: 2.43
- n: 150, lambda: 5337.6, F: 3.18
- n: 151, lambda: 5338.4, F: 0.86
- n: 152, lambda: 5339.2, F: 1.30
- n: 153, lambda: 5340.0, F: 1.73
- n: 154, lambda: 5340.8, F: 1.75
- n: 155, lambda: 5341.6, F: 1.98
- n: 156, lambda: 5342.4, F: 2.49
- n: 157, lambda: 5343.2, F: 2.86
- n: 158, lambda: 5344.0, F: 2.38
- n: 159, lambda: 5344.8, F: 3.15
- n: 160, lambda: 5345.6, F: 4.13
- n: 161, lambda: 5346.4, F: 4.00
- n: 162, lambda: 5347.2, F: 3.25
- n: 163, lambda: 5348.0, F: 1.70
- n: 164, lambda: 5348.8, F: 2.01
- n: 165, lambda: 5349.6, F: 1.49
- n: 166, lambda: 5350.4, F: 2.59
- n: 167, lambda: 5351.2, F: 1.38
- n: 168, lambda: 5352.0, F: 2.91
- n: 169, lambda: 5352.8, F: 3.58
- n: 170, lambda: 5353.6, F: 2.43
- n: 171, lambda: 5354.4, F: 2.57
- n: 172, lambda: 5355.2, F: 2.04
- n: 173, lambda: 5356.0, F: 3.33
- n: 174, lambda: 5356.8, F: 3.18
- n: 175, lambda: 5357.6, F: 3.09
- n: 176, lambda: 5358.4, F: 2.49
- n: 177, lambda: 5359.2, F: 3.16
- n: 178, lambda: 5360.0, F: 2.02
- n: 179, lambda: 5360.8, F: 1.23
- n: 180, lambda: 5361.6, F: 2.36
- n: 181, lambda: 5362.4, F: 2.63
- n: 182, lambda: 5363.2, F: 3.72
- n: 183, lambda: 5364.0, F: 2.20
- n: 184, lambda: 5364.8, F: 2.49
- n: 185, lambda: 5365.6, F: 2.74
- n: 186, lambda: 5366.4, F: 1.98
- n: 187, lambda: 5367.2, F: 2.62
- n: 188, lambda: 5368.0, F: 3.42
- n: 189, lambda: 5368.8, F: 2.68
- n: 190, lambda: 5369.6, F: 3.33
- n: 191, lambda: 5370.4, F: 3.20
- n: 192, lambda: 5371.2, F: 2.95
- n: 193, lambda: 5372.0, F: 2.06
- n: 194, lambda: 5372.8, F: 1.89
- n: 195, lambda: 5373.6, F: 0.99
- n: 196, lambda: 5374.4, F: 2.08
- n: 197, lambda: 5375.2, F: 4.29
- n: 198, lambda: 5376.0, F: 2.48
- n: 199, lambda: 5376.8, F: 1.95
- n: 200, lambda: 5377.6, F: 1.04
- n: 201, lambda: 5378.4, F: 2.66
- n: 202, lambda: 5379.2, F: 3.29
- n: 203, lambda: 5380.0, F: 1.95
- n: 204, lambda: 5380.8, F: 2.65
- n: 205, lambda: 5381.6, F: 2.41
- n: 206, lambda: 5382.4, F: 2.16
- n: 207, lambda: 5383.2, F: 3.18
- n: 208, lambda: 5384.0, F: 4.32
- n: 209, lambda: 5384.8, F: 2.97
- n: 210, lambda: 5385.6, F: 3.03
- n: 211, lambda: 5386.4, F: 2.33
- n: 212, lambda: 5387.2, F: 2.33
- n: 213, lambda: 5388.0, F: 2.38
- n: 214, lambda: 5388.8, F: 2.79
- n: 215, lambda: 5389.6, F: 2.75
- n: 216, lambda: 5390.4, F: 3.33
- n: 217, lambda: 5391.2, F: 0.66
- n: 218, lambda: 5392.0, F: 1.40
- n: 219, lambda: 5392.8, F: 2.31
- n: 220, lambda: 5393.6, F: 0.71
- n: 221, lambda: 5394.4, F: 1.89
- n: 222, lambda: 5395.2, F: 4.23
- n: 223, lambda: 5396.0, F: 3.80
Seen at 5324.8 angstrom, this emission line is H-beta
